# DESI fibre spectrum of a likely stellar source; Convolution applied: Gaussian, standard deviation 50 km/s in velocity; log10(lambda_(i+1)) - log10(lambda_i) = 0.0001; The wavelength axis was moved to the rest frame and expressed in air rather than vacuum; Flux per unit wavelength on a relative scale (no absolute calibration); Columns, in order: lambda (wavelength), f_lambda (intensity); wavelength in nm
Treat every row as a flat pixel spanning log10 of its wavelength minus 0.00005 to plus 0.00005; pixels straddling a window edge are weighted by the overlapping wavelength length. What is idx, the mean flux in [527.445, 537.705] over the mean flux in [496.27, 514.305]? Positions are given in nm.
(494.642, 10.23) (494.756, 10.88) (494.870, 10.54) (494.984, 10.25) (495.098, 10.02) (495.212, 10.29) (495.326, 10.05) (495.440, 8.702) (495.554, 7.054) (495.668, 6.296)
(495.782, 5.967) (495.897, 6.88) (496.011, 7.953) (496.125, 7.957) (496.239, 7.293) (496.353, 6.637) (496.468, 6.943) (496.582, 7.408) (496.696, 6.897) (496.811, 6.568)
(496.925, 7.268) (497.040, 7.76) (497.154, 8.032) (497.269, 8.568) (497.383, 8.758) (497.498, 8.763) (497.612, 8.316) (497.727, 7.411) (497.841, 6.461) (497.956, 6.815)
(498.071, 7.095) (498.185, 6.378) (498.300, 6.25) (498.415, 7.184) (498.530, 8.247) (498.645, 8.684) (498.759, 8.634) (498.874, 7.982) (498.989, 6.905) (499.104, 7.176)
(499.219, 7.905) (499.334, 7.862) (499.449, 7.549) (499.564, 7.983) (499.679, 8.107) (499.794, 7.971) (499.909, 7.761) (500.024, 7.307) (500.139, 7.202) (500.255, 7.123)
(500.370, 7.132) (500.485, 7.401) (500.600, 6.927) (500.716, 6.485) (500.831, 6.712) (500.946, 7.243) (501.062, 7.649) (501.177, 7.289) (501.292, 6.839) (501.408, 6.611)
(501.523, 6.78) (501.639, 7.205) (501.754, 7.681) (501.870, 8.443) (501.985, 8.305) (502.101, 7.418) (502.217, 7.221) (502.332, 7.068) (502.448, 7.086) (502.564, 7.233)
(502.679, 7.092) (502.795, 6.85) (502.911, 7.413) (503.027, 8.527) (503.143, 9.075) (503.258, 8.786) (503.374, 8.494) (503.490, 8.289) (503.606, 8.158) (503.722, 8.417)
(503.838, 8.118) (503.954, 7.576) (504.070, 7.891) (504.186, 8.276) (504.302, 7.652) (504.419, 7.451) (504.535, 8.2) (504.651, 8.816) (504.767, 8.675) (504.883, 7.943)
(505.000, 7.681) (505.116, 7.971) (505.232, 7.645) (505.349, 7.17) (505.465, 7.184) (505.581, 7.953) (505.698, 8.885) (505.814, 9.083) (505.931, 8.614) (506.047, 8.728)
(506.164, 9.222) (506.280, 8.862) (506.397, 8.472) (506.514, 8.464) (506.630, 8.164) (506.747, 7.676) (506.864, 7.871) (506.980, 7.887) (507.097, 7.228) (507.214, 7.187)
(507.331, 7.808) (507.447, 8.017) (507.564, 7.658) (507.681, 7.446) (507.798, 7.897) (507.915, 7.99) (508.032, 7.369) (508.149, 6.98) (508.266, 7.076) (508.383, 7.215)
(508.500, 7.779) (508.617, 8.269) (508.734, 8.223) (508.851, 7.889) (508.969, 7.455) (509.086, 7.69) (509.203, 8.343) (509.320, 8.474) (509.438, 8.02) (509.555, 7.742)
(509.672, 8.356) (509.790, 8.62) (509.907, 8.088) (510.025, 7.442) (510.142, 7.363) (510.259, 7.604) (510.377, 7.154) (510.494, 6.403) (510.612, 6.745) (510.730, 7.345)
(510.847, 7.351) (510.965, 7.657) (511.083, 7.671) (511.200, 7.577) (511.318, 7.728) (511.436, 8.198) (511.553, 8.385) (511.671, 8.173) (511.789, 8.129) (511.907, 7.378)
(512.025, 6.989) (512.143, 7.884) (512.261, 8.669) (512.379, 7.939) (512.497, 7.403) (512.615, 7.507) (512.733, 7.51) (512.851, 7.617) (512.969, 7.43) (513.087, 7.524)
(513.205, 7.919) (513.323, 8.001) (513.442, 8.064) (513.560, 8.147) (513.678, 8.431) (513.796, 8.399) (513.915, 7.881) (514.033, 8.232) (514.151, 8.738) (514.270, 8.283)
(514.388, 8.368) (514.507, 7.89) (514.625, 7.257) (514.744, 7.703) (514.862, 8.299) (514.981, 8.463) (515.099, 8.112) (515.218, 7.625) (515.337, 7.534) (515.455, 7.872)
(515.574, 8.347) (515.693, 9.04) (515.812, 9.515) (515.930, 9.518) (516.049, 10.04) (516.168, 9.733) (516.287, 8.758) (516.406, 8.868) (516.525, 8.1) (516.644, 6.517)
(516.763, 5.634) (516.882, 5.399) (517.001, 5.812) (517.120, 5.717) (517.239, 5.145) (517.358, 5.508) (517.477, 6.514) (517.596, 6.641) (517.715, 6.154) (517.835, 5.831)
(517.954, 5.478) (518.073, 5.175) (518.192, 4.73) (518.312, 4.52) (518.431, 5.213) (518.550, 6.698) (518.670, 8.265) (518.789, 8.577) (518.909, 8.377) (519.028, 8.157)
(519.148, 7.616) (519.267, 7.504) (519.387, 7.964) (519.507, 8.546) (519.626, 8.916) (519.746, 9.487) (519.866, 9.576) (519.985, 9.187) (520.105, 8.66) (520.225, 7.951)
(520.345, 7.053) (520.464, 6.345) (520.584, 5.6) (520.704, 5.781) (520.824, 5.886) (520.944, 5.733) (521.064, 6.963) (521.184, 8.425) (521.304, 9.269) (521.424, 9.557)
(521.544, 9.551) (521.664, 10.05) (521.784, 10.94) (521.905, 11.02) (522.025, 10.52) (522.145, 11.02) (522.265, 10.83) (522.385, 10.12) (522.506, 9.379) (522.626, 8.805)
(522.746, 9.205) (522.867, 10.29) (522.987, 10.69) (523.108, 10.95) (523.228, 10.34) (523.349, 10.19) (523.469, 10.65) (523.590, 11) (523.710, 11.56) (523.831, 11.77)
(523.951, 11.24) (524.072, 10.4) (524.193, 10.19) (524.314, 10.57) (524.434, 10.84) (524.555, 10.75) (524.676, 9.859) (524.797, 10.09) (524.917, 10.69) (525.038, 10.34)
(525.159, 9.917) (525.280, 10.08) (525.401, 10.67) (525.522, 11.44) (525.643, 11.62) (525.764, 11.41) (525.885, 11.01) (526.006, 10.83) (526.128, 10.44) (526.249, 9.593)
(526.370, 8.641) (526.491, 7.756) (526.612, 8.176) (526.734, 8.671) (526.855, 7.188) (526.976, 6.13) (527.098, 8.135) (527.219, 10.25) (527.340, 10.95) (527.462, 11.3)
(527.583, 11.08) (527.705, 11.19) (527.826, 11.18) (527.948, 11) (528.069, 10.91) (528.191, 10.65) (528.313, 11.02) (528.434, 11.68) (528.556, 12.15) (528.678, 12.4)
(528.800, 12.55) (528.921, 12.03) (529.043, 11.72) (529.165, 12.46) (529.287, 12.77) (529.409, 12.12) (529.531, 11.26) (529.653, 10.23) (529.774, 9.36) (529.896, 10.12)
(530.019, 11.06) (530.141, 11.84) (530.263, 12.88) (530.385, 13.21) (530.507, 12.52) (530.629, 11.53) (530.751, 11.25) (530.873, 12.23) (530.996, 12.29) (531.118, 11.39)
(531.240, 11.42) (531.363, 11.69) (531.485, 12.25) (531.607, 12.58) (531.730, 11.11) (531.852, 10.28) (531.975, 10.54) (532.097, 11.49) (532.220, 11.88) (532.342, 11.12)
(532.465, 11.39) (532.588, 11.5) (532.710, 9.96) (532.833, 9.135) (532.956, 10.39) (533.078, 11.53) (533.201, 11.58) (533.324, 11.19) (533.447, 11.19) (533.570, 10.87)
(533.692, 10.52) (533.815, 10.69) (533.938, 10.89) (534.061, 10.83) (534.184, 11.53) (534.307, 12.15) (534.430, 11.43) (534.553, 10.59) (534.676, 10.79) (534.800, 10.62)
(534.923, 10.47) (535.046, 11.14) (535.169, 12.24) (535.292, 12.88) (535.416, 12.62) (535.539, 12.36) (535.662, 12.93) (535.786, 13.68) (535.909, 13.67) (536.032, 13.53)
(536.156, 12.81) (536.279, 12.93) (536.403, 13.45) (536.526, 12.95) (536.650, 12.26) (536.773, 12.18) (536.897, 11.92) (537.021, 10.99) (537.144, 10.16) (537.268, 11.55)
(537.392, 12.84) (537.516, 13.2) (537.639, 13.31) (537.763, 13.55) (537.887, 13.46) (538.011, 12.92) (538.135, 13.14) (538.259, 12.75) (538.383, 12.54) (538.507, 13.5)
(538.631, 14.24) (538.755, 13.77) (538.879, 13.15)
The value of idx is 1.5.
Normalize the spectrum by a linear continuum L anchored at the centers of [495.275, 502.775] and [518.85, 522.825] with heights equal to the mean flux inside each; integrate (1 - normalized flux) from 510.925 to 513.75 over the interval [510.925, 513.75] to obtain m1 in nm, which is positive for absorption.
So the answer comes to 0.11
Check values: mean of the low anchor 7.44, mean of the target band 7.84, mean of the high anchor 8.62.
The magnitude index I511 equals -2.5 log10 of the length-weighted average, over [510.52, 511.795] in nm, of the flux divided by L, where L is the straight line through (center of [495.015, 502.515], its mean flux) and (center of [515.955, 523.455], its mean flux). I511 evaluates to 0.02 mag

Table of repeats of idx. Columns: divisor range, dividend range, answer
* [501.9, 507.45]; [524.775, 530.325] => 1.33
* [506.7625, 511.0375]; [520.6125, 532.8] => 1.38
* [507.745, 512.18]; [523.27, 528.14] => 1.33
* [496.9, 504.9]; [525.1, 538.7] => 1.49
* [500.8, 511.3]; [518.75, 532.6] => 1.31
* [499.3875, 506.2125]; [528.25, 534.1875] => 1.47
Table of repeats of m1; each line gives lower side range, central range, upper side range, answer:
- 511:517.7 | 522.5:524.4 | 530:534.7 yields -0.18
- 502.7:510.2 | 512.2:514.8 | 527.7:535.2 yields 0.29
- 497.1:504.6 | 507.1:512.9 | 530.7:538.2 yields 0.70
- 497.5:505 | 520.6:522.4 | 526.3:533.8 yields 0.19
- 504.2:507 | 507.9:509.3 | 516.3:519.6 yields 0.02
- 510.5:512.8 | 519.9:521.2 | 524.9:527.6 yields 0.28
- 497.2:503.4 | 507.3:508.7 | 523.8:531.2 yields 0.14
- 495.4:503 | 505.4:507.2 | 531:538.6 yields 0.01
